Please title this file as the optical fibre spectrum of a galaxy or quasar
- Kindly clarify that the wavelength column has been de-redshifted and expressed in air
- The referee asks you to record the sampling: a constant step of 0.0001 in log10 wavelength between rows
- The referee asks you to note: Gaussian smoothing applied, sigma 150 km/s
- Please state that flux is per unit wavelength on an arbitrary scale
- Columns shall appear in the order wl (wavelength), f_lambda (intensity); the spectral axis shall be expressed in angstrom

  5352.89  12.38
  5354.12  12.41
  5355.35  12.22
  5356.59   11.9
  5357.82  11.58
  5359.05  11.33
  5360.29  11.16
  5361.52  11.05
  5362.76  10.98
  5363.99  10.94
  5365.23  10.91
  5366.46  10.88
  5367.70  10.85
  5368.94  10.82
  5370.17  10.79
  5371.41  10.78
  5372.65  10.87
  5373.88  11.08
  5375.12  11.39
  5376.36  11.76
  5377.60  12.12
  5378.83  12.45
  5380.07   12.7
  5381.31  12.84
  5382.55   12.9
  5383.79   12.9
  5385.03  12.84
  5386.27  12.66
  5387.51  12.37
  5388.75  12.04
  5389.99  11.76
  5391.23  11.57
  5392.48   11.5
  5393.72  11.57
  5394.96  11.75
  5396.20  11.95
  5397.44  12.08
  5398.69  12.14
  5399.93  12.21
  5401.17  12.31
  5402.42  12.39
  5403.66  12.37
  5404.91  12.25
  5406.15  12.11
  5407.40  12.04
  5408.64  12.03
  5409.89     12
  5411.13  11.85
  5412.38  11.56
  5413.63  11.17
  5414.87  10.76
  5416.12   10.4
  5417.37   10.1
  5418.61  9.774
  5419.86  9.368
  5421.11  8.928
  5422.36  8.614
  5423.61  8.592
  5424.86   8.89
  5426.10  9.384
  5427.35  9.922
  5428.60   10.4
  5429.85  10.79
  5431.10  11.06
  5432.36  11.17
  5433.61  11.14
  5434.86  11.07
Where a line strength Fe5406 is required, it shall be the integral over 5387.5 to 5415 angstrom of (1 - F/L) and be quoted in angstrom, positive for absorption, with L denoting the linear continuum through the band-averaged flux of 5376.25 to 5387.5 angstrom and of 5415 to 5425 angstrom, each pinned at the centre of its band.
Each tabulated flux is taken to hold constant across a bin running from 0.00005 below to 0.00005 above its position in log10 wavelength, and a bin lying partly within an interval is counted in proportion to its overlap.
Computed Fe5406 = -2.42 angstrom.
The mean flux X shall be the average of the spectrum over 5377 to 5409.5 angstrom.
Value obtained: 12.2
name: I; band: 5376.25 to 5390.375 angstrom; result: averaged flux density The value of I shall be 12.5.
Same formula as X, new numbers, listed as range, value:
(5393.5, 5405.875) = 12.1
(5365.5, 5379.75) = 11.3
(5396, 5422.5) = 11.3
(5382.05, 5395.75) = 12.2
